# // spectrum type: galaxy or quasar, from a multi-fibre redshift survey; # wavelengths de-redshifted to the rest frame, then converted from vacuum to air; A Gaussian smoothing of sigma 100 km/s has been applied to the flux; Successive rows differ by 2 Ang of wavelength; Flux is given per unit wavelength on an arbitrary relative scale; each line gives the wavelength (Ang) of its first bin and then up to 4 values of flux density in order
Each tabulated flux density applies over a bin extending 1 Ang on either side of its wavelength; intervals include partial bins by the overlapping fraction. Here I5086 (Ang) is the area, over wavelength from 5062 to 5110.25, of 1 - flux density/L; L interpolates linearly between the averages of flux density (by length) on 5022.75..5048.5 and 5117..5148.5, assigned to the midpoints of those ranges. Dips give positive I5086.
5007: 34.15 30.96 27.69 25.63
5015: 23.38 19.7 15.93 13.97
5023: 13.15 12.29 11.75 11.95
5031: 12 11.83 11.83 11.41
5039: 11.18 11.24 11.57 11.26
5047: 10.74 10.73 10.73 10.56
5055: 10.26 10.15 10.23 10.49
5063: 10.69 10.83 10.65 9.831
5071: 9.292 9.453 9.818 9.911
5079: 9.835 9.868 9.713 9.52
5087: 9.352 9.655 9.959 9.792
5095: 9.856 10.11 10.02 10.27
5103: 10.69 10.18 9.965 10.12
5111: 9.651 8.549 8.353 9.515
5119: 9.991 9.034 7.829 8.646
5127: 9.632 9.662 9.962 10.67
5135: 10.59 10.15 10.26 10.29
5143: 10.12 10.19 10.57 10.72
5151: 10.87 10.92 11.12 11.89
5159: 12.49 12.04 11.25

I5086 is 3.3 Ang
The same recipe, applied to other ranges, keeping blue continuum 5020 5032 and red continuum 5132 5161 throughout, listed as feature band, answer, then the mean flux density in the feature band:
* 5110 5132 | 3.96 Ang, 9.17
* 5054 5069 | 1.98 Ang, 10.4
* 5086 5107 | 2.80 Ang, 9.99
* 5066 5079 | 2.23 Ang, 9.83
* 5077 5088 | 1.92 Ang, 9.68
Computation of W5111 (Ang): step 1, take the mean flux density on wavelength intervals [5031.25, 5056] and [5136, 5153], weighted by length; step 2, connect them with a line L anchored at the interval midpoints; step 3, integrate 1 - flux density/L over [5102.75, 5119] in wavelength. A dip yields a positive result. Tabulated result 1.6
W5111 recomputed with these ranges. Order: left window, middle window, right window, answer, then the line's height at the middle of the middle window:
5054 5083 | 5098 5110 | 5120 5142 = -0.4 Ang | 9.87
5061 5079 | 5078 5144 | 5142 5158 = 4.4 Ang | 10.4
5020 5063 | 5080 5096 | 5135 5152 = 1.8 Ang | 10.9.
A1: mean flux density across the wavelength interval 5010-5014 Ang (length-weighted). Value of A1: 26.7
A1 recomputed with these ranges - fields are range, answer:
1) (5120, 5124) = 8.43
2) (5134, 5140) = 10.3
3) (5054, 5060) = 10.2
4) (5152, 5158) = 11.3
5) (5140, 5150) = 10.4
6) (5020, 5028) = 12.8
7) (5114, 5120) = 9.29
